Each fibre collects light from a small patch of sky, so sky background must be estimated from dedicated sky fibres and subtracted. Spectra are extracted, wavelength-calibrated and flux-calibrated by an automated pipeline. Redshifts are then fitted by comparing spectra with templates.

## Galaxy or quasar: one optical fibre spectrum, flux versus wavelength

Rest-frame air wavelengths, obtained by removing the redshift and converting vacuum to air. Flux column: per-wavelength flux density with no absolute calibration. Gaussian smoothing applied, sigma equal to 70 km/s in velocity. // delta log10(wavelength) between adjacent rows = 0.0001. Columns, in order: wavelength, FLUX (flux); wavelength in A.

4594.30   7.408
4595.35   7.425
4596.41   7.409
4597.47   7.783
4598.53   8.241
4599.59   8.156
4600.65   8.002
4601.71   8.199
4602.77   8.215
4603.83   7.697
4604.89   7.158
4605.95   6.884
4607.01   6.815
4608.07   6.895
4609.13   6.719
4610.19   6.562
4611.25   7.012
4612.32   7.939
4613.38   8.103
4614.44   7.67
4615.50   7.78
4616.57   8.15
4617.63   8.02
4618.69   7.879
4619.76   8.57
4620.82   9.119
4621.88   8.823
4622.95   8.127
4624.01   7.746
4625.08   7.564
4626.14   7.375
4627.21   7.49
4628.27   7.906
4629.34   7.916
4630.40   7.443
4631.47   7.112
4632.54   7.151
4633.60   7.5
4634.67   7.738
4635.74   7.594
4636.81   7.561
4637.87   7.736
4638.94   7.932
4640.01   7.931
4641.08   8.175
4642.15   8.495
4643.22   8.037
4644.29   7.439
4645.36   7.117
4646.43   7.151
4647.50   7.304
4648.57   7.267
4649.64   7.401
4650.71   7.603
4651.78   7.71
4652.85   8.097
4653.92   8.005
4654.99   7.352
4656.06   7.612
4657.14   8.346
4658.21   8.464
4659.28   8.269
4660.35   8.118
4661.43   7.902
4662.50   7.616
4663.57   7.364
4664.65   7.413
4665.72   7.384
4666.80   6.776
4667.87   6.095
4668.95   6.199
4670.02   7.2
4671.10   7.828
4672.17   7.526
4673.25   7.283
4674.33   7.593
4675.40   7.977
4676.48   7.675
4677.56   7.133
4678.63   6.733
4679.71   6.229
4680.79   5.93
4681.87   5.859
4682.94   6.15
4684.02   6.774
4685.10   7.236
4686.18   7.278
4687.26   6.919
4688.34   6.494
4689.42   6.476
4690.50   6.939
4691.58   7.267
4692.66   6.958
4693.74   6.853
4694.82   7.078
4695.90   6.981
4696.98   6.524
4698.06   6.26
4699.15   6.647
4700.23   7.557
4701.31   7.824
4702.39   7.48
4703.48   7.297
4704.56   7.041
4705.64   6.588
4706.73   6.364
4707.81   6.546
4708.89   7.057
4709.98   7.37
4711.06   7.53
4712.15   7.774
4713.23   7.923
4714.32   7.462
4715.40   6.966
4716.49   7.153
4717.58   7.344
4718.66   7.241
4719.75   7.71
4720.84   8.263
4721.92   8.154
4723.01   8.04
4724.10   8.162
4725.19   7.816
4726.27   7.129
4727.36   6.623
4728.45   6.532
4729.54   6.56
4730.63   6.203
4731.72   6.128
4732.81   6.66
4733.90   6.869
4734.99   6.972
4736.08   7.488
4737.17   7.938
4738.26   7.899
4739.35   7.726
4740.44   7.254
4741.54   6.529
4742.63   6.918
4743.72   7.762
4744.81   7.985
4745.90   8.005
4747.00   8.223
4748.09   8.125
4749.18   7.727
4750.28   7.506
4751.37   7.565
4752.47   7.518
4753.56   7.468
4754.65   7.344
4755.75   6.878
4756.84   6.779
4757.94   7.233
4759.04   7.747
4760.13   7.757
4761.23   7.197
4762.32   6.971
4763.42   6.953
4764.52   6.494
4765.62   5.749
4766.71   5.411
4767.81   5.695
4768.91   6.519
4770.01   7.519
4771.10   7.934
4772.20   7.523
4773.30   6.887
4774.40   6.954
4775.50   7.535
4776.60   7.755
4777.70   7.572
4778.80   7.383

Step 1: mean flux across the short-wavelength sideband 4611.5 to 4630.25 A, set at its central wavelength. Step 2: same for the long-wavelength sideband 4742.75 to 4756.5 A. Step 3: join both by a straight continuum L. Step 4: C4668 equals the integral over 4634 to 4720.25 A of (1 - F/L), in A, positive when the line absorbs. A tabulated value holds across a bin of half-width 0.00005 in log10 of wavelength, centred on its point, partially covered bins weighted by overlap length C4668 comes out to 6.0 A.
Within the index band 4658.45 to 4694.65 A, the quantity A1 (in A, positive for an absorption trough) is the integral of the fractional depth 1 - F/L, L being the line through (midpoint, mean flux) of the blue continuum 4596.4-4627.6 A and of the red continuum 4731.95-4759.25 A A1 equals 2.4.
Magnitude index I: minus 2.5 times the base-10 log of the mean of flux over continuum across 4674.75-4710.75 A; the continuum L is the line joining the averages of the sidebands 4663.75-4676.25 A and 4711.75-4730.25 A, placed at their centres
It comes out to 0.064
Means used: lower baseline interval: 7.22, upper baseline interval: 7.45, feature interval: 6.9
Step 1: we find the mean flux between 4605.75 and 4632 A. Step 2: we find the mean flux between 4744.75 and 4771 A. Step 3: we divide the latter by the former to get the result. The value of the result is 0.94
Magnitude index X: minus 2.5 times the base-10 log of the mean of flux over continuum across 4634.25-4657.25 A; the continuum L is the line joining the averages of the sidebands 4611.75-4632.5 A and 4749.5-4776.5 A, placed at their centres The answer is 0.01 mag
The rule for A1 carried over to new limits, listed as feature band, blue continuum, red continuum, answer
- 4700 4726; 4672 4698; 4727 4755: -1.3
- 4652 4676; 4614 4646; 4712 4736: 0.2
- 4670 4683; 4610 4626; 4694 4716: 0.6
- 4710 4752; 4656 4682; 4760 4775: -2.6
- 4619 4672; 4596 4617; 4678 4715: -2.8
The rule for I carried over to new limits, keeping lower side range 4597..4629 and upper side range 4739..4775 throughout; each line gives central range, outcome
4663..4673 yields 0.067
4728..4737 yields 0.088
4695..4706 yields 0.058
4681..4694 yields 0.111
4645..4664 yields -0.017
